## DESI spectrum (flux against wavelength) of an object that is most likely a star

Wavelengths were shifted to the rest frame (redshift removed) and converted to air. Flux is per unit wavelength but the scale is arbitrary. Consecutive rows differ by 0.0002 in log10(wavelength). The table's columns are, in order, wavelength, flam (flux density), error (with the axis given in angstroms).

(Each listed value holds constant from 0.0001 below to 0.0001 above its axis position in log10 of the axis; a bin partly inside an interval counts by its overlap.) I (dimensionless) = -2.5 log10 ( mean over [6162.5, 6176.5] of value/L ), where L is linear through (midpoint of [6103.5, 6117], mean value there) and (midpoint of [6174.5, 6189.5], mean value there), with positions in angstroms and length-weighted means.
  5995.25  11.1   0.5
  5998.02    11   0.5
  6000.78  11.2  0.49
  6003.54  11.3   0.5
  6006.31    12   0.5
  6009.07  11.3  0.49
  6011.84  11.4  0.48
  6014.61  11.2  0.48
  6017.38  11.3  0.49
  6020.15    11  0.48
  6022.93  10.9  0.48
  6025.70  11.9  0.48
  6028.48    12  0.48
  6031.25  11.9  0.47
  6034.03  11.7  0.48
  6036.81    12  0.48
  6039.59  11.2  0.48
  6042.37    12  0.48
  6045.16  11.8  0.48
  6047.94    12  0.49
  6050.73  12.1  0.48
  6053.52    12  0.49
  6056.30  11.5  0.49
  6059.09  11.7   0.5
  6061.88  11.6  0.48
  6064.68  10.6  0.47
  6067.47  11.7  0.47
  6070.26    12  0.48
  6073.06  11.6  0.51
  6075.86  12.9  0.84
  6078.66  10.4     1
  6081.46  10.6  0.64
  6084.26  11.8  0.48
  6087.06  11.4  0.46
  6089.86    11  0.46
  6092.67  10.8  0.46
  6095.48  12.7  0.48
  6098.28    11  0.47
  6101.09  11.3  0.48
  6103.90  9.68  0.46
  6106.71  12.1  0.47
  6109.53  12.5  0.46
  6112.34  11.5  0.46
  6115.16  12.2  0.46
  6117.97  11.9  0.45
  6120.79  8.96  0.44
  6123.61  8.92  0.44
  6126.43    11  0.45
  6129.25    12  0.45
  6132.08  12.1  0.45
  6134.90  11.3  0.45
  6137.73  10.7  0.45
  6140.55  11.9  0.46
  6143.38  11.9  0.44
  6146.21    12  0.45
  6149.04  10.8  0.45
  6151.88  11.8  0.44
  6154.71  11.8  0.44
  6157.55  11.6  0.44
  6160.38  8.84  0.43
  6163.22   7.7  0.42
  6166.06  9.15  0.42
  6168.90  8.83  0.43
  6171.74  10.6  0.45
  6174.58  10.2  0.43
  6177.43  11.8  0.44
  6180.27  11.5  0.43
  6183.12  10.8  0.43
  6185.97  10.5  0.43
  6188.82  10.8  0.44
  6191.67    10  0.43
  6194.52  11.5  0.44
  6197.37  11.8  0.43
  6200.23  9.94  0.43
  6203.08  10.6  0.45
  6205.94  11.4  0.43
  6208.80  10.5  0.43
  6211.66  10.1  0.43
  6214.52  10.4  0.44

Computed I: 0.176 mag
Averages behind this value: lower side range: 11.7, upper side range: 11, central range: 9.46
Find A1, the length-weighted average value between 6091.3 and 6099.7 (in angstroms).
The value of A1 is 11.5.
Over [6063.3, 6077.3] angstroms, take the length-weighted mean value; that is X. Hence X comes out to 11.8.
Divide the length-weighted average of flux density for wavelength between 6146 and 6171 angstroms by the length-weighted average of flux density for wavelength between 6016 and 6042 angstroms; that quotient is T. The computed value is 0.9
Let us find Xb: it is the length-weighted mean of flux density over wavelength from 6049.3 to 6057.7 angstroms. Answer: 11.9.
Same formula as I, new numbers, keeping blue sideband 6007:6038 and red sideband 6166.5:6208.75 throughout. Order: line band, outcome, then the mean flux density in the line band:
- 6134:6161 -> -0.04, 11.3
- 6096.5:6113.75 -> -0.03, 11.4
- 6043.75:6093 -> -0.02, 11.5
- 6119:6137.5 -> 0.03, 10.7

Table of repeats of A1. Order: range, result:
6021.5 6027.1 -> 11.4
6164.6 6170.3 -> 8.98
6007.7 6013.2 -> 11.3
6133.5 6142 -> 11.3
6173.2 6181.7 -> 11.2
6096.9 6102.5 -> 11.1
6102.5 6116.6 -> 11.6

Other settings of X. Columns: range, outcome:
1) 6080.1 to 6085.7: 11.2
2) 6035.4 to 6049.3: 11.8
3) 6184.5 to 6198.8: 10.9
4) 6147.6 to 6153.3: 11.3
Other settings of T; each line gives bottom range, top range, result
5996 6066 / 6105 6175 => 0.94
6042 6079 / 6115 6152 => 0.95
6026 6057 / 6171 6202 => 0.92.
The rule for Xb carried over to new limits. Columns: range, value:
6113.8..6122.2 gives 11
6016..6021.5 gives 11.2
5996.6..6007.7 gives 11.4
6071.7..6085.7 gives 11.5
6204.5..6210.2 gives 10.9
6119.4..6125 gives 8.94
